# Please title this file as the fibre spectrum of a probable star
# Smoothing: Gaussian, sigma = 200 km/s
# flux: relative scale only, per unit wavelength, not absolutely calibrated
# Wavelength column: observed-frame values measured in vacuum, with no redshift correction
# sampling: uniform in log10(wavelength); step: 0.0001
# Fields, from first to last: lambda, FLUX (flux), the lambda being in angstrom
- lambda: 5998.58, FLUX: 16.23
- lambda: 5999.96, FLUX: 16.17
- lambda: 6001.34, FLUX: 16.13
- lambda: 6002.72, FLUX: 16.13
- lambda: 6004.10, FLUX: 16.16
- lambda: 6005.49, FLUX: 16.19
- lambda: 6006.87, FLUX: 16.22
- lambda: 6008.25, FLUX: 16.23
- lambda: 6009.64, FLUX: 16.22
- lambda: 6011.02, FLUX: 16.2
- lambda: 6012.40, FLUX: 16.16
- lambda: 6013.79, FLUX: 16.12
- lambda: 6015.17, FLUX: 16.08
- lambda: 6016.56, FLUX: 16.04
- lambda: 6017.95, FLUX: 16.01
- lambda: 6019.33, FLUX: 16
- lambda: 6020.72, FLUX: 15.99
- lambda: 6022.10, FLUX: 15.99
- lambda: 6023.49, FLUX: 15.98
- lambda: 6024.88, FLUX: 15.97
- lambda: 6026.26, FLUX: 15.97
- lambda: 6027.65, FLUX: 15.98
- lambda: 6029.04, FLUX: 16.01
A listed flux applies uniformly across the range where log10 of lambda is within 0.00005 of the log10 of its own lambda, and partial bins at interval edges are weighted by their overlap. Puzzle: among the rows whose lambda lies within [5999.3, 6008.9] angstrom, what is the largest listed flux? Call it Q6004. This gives 16.23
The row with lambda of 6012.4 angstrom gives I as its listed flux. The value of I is 16.16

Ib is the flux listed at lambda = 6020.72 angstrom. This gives 15.99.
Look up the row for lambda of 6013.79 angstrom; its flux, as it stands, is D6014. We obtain 16.12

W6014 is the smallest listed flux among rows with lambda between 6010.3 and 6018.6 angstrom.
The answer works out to 16.01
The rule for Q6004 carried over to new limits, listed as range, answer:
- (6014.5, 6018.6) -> 16.08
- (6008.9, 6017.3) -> 16.22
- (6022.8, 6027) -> 15.98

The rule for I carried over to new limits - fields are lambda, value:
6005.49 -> 16.19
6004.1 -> 16.16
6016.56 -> 16.04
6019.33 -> 16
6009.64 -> 16.22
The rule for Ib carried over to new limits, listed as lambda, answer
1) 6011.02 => 16.2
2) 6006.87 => 16.22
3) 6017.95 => 16.01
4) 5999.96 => 16.17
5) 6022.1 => 15.99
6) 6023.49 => 15.98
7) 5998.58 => 16.23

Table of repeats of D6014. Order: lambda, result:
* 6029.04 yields 16.01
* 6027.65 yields 15.98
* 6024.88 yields 15.97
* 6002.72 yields 16.13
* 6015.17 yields 16.08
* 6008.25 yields 16.23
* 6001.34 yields 16.13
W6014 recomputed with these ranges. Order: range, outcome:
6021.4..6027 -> 15.97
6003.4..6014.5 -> 16.12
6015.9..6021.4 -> 15.99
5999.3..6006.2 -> 16.13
